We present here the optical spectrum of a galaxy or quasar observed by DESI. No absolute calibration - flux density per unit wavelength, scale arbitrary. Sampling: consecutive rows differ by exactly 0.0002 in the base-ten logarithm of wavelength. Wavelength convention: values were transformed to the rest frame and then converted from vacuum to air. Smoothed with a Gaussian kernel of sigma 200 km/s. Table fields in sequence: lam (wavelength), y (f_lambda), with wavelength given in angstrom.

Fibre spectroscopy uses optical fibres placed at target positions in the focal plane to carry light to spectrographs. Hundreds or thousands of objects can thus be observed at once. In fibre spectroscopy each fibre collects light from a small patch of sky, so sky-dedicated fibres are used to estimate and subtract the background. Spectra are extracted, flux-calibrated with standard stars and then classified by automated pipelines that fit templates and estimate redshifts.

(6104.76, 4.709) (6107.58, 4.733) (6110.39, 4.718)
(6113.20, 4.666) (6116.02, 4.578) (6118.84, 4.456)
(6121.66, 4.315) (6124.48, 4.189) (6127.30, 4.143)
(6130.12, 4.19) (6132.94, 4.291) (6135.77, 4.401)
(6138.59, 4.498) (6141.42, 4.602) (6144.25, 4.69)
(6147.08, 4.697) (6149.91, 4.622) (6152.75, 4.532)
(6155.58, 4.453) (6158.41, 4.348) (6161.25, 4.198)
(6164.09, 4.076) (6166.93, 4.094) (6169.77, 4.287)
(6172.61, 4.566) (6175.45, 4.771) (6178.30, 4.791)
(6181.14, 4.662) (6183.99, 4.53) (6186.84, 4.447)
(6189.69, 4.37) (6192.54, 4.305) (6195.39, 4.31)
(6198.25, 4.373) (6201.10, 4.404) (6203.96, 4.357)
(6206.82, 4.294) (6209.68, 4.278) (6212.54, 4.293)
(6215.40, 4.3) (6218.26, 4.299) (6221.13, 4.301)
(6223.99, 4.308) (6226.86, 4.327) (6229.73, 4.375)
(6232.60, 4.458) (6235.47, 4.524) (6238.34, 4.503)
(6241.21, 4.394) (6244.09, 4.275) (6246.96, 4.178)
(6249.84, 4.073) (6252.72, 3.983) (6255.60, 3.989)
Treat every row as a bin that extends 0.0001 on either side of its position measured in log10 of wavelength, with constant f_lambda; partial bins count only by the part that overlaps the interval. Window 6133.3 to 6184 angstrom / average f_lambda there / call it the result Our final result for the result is 4.48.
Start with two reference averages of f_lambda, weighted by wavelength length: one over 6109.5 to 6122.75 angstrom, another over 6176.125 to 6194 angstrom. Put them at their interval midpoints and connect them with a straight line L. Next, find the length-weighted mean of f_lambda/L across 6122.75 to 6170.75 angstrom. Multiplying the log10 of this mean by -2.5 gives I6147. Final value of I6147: 0.040 mag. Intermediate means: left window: 4.54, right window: 4.53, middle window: 4.37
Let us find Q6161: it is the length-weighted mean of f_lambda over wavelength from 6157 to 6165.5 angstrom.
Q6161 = 4.2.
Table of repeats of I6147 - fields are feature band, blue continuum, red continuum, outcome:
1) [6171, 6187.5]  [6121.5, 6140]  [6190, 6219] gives -0.08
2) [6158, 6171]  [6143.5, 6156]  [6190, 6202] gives 0.08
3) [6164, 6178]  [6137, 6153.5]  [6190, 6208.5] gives 0.01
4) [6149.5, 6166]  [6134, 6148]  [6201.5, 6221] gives 0.04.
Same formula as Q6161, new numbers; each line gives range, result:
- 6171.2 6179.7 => 4.71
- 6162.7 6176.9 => 4.36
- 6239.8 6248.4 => 4.28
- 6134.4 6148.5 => 4.58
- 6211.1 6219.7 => 4.3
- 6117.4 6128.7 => 4.28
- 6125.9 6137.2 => 4.26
